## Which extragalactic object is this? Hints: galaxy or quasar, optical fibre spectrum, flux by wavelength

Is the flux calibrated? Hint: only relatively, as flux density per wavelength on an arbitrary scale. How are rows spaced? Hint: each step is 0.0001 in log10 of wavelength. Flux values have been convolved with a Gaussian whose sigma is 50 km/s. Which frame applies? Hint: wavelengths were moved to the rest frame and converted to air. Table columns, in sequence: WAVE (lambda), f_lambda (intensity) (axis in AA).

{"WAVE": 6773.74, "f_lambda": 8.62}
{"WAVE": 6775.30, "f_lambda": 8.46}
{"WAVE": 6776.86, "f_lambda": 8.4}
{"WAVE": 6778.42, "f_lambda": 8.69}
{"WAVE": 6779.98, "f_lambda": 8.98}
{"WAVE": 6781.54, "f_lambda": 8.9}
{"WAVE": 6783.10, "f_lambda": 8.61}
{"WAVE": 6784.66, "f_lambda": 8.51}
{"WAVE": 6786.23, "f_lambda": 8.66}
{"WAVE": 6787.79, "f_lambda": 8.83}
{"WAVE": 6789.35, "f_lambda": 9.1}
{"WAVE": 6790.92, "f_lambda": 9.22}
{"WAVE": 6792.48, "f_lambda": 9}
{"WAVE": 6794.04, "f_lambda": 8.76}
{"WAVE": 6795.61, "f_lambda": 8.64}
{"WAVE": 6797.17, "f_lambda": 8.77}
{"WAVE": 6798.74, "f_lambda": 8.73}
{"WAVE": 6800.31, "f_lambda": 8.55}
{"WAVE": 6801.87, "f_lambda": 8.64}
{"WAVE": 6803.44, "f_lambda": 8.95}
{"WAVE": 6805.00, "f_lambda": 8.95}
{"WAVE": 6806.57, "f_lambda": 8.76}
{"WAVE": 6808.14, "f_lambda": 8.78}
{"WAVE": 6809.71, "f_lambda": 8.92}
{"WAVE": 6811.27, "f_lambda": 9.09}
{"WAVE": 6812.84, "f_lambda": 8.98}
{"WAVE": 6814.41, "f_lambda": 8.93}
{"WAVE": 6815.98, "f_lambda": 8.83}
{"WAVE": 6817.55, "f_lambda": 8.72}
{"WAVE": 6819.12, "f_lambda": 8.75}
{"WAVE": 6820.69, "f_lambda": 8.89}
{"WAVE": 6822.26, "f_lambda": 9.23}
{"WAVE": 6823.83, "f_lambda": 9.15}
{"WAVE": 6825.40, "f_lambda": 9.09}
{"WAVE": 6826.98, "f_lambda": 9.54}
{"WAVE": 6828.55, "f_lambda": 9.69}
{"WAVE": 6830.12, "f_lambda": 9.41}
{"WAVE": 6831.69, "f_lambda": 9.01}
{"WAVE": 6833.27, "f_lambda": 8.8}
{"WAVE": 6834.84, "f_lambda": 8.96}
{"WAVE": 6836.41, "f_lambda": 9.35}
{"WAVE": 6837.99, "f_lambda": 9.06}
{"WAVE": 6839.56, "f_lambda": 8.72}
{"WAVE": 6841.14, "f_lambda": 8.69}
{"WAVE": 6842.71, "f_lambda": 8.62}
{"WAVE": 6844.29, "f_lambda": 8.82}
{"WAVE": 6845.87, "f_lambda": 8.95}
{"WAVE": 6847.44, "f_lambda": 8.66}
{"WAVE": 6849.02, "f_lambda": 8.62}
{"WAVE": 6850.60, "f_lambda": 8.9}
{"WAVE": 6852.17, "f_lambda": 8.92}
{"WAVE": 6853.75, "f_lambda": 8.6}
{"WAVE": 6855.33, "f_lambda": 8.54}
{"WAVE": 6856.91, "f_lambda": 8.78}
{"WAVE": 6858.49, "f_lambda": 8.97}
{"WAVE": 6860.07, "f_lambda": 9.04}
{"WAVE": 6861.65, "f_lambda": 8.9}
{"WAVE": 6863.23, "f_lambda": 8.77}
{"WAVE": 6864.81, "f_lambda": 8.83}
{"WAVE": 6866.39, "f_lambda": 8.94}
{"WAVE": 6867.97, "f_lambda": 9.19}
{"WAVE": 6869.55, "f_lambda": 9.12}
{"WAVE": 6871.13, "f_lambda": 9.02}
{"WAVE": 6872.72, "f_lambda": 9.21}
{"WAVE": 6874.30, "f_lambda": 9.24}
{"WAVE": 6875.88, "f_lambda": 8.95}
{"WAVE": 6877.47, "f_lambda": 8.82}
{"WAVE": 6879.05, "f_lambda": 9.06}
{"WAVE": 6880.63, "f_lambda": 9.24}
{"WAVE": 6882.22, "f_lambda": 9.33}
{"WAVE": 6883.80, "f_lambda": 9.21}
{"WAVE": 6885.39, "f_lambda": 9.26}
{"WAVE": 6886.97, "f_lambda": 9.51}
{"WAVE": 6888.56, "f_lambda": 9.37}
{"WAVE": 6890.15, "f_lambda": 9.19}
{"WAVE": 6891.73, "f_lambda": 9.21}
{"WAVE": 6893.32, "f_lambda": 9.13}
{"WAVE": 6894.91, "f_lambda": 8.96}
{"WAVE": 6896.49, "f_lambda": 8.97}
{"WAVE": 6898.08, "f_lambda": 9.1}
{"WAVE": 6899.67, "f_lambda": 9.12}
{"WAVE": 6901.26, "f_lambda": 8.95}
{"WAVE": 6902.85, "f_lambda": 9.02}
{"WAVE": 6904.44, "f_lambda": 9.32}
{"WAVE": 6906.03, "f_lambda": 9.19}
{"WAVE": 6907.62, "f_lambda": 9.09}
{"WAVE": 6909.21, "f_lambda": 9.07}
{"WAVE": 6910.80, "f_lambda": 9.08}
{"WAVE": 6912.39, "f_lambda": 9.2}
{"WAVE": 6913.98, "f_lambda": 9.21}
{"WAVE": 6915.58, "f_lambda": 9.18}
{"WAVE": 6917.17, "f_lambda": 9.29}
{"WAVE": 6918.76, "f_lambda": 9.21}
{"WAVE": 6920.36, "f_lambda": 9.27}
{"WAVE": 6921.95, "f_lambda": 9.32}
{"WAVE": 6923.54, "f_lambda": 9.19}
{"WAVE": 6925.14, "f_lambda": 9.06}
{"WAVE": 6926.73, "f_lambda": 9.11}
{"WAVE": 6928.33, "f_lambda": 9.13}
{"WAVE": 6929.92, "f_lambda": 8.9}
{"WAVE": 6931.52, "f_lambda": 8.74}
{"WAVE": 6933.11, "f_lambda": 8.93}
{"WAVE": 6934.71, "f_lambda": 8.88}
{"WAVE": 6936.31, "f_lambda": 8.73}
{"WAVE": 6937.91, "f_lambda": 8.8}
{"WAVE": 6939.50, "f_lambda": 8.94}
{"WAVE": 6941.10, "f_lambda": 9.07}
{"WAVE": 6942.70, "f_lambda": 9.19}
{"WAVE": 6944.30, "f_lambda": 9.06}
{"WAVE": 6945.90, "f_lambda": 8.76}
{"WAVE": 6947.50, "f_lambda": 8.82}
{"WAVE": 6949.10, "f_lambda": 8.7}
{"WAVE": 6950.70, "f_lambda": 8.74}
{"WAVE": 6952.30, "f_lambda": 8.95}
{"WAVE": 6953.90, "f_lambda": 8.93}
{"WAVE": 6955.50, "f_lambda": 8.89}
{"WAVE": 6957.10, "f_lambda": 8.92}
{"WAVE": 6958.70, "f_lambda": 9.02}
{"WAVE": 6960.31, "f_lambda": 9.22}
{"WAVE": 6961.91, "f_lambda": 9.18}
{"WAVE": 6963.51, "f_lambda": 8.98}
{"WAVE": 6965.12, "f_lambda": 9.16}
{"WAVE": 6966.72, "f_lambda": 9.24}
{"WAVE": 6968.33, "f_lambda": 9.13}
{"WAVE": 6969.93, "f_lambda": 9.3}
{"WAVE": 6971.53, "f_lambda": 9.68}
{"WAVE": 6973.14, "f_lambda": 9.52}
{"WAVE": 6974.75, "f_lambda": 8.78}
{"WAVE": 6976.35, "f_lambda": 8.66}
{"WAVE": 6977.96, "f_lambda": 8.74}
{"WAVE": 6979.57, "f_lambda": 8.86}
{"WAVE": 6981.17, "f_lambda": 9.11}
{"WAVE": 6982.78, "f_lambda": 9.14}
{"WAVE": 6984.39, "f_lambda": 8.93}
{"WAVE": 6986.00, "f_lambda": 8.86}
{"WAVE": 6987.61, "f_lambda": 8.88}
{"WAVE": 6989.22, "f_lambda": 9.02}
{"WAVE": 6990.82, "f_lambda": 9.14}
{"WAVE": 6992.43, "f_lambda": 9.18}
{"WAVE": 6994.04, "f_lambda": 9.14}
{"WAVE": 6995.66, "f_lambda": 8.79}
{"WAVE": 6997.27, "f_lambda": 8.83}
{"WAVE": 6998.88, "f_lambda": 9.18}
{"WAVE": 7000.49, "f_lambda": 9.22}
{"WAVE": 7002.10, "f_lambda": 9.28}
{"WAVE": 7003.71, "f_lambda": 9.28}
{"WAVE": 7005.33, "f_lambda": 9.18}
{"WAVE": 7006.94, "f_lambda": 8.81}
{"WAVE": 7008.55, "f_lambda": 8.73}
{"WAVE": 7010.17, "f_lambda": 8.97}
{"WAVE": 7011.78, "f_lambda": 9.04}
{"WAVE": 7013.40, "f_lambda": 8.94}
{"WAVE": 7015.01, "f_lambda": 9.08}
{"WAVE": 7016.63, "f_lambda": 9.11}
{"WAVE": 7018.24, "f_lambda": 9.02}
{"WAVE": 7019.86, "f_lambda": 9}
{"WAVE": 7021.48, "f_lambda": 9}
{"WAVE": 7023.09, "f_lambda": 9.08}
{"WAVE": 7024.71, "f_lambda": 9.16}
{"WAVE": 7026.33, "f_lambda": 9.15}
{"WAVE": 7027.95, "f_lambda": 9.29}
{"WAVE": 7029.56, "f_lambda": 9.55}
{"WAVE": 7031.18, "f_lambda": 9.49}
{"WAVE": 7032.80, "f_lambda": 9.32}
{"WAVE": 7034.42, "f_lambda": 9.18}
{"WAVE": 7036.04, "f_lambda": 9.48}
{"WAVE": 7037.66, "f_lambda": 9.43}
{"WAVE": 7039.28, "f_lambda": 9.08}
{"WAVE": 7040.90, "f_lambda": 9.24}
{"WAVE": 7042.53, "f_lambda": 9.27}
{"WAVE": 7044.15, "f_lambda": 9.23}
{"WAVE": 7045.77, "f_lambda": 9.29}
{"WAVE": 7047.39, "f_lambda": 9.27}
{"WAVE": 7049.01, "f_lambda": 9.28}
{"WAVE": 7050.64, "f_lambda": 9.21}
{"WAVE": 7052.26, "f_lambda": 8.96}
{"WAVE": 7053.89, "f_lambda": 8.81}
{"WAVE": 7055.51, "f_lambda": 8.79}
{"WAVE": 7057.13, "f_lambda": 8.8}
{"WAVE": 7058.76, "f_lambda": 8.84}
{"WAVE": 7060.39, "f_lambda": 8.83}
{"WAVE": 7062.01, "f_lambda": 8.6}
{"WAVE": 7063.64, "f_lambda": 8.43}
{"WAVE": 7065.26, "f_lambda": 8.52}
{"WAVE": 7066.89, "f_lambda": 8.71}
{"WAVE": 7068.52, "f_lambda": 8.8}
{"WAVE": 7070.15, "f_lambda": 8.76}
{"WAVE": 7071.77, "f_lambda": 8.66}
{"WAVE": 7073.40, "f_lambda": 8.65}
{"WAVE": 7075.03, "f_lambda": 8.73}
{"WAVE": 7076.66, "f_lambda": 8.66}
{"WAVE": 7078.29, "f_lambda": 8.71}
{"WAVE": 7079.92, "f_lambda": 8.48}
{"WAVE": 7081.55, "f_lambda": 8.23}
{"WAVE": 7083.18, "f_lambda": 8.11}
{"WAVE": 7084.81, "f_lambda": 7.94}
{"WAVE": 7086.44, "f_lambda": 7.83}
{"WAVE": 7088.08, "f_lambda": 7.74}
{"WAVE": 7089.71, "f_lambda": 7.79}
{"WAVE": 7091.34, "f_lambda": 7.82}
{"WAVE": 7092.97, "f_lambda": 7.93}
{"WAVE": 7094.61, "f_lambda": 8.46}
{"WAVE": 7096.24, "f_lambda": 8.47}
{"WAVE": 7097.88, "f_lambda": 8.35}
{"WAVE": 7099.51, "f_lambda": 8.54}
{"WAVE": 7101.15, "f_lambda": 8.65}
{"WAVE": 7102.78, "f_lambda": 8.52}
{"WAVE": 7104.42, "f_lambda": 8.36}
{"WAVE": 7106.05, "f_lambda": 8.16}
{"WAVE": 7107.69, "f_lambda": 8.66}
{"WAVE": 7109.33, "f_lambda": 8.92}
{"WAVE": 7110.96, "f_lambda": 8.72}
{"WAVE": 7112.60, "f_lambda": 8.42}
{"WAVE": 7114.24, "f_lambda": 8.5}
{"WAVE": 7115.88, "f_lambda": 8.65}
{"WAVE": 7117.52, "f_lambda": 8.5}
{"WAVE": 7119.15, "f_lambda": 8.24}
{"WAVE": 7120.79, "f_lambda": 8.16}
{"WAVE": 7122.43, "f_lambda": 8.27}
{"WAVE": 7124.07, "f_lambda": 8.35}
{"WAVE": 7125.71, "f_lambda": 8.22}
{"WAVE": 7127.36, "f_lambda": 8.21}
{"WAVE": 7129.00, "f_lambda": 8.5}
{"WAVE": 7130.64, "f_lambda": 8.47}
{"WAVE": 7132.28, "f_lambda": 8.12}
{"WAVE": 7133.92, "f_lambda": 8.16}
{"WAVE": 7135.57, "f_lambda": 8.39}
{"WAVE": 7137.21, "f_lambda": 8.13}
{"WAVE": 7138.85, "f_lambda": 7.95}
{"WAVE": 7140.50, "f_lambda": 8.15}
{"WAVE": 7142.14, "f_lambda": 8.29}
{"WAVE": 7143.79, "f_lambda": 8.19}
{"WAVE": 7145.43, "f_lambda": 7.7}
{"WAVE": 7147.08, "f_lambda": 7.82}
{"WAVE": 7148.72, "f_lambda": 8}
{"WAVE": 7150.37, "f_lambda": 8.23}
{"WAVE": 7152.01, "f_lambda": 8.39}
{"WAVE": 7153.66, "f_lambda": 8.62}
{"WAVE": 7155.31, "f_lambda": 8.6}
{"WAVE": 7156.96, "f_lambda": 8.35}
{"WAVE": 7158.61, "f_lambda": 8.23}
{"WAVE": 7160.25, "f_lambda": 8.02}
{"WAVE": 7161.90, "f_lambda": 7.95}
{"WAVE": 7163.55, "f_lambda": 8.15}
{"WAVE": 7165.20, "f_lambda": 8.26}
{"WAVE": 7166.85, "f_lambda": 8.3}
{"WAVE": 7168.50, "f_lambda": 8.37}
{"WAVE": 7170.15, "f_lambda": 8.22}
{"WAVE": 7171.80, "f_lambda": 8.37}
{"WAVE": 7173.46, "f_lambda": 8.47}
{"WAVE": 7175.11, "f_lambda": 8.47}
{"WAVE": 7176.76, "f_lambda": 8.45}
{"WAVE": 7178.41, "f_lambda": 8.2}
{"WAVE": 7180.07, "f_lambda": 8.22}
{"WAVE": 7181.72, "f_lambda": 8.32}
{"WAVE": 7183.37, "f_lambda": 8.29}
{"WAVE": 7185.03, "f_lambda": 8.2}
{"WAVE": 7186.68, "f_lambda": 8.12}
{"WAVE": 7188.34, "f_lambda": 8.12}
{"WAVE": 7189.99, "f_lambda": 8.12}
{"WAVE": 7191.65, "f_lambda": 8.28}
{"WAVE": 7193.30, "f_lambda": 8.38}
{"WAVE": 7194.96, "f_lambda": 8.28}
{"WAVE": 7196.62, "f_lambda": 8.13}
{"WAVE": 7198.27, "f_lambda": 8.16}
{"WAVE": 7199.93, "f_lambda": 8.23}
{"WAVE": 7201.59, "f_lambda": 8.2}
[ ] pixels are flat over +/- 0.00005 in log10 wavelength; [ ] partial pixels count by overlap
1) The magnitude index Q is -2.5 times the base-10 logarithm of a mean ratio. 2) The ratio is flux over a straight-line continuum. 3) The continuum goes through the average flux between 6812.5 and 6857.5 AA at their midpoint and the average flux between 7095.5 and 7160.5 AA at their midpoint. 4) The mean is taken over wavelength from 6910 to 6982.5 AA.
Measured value -0.04 mag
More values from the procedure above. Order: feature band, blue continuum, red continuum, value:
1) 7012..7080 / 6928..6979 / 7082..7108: -0.07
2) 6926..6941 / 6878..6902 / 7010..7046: 0.03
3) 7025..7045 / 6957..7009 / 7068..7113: -0.07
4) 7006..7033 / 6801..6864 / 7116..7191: -0.07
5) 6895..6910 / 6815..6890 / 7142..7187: -0.02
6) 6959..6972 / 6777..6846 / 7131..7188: -0.07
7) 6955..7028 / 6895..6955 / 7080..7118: -0.04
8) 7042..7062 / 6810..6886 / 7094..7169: -0.06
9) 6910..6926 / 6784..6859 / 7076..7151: -0.06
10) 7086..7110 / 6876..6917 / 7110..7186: 0.02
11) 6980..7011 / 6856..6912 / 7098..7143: -0.03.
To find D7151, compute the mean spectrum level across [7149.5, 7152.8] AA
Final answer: 8.31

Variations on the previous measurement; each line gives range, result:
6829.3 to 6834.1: 9.08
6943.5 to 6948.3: 8.88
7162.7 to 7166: 8.2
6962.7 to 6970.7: 9.16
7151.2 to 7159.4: 8.43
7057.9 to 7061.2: 8.82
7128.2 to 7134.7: 8.32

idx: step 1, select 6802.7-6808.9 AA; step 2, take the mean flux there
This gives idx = 8.86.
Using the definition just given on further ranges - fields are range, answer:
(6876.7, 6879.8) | 8.95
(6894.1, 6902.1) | 9.02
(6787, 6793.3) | 9.05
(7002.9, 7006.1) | 9.22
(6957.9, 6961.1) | 9.1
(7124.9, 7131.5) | 8.34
